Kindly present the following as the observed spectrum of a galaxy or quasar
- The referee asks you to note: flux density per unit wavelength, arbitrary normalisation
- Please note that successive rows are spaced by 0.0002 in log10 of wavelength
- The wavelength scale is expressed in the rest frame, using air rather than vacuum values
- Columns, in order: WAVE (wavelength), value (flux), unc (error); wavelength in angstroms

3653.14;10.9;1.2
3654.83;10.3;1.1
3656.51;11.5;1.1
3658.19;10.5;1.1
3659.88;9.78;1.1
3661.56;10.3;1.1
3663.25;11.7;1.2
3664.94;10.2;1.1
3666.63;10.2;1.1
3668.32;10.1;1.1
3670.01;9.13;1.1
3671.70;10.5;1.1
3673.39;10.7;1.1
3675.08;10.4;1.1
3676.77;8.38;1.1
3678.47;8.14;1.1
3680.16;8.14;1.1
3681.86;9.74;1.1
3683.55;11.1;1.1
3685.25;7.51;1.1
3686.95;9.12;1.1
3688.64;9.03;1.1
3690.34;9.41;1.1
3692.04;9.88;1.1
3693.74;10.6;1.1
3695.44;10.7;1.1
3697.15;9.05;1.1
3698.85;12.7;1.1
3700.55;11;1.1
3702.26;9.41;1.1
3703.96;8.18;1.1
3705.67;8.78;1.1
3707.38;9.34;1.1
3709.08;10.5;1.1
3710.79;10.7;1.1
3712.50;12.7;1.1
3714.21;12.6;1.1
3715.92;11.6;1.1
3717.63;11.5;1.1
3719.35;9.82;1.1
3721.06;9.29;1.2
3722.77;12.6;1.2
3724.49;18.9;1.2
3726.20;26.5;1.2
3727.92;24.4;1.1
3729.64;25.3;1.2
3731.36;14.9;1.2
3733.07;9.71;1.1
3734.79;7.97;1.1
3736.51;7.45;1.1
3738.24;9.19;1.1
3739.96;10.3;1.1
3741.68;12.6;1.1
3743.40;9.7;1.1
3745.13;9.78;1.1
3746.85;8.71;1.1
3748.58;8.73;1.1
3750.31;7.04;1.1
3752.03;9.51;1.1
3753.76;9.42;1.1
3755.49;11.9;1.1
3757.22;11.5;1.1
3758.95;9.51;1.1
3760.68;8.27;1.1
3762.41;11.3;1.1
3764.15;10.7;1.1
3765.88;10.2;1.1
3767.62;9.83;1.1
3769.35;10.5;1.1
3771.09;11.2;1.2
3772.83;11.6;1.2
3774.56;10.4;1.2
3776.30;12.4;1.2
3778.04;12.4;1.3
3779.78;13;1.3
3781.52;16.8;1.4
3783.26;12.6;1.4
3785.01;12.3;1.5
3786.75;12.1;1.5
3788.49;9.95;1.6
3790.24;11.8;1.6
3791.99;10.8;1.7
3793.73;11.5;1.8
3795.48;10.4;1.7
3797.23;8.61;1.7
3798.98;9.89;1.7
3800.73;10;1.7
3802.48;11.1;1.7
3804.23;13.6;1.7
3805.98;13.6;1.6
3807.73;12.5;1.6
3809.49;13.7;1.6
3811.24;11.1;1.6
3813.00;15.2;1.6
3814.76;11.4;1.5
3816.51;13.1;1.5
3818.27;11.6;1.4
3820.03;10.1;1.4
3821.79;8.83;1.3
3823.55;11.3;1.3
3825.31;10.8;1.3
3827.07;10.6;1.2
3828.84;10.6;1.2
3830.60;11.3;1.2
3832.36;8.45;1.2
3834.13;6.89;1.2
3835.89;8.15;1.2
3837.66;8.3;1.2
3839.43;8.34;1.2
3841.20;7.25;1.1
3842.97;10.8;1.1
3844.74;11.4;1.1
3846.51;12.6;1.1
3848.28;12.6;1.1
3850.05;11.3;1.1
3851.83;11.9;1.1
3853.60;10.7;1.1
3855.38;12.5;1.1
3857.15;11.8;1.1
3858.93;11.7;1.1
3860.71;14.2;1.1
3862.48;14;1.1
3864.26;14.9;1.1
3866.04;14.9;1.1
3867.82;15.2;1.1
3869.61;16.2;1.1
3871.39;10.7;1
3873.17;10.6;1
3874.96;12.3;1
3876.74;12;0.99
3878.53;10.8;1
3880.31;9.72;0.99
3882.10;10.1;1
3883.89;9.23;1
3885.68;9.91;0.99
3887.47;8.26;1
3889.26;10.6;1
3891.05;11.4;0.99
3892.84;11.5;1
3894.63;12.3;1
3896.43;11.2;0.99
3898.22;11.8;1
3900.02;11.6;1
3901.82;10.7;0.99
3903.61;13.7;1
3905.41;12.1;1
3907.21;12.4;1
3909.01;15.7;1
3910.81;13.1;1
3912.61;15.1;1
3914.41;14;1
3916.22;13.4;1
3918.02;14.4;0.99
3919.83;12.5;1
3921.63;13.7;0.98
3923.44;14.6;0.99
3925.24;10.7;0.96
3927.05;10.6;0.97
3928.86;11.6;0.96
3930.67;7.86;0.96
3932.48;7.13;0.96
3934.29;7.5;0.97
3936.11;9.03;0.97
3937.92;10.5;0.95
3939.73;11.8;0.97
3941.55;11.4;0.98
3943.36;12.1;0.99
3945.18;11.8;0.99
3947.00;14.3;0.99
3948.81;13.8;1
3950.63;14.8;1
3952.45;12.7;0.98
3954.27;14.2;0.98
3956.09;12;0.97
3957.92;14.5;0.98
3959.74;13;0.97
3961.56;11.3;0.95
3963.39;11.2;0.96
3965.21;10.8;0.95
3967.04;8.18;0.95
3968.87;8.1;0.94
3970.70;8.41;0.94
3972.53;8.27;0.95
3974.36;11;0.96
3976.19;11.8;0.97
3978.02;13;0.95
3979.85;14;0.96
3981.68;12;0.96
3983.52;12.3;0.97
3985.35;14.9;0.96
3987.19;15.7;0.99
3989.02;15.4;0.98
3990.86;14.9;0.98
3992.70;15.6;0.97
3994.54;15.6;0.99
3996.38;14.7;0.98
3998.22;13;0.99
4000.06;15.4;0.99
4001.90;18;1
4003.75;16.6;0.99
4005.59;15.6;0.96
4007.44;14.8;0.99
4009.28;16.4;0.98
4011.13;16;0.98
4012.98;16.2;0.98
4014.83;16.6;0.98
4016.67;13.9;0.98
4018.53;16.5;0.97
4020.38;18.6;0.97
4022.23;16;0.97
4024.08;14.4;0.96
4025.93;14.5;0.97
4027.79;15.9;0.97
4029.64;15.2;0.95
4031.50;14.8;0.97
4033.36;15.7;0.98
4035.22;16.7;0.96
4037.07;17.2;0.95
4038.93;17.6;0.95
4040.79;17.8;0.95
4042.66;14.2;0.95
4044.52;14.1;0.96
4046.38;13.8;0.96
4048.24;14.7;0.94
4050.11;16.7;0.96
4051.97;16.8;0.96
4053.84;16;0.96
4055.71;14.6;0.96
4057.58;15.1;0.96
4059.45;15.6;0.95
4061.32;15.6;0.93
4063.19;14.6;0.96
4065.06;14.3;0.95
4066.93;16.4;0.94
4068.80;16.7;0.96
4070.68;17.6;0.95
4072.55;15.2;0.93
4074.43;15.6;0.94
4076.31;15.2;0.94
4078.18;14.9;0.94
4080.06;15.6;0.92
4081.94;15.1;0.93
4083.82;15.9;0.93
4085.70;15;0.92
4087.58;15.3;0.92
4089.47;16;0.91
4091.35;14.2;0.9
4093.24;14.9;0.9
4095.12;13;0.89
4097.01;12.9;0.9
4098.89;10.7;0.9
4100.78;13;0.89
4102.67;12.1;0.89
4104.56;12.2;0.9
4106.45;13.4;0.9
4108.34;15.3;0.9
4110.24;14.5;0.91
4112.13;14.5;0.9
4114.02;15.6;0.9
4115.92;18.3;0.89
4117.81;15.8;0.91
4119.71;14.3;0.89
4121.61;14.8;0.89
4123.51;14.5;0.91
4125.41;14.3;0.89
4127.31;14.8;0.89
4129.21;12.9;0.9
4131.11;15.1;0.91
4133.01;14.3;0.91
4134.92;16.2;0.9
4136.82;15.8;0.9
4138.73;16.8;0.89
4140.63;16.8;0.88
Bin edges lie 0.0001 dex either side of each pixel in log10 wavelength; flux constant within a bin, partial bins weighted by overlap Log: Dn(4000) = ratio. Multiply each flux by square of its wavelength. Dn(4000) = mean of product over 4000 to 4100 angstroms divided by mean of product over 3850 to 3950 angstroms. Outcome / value 1.40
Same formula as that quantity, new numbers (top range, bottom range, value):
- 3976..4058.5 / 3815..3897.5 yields 1.49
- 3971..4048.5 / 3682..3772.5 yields 1.55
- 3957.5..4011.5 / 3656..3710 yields 1.58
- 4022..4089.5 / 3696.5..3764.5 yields 1.59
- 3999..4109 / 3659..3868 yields 1.58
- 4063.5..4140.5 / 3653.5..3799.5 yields 1.63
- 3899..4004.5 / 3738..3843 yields 1.27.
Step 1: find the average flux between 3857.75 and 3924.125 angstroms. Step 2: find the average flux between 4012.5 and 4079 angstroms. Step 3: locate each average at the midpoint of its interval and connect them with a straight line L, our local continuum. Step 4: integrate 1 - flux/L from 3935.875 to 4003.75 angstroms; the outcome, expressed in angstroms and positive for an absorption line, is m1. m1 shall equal 6.4 angstroms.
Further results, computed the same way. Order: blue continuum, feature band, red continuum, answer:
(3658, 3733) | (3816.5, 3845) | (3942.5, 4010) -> 6.0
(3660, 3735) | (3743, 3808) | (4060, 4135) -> 6.3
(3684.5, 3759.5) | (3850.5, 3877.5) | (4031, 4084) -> 0.6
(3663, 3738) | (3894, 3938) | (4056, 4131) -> 4.3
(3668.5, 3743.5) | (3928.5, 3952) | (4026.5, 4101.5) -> 4.8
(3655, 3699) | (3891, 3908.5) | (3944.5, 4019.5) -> 0.9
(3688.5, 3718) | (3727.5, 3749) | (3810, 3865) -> -2.9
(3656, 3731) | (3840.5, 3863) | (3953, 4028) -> 1.7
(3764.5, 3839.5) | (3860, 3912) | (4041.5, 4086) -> 1.6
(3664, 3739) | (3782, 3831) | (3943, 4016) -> 2.6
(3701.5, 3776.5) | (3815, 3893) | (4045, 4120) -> 9.4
